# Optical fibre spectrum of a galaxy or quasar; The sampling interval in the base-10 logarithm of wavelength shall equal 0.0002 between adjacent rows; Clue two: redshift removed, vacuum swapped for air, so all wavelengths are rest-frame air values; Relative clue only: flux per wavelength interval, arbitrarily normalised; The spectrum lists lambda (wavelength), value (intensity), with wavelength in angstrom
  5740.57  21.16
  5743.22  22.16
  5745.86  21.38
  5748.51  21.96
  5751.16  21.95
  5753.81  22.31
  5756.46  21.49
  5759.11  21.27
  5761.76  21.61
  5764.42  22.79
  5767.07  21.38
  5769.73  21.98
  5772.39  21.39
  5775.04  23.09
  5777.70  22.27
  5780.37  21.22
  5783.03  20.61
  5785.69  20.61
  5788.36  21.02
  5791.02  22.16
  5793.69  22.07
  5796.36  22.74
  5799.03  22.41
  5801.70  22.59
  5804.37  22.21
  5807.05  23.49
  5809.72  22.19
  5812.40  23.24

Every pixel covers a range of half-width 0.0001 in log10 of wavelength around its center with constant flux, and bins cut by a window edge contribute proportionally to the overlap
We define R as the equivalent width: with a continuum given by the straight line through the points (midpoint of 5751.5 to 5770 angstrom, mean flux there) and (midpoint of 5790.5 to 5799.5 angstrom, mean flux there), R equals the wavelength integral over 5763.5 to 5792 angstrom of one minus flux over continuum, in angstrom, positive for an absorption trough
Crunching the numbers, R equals 0.5 angstrom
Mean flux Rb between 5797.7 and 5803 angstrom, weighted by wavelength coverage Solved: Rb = 22.5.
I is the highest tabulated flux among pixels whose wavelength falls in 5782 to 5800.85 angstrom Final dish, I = 22.74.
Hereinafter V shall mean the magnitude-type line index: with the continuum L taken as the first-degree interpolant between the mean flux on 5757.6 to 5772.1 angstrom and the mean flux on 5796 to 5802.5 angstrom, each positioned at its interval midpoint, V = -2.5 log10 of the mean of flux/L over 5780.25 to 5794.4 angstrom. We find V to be 0.05 mag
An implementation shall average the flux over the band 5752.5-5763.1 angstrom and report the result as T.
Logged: 21.7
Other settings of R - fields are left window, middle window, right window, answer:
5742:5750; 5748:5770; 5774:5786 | -0.1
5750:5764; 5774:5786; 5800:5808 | 0.3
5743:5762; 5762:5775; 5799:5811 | 0.0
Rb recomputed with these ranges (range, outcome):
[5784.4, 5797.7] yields 21.7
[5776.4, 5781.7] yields 21.7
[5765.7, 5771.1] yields 21.7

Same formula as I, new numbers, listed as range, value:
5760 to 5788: 23.09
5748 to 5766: 22.79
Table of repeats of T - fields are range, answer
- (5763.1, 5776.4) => 22.1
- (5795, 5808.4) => 22.7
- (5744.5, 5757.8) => 21.8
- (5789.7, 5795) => 22.1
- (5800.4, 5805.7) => 22.4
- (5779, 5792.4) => 21.1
